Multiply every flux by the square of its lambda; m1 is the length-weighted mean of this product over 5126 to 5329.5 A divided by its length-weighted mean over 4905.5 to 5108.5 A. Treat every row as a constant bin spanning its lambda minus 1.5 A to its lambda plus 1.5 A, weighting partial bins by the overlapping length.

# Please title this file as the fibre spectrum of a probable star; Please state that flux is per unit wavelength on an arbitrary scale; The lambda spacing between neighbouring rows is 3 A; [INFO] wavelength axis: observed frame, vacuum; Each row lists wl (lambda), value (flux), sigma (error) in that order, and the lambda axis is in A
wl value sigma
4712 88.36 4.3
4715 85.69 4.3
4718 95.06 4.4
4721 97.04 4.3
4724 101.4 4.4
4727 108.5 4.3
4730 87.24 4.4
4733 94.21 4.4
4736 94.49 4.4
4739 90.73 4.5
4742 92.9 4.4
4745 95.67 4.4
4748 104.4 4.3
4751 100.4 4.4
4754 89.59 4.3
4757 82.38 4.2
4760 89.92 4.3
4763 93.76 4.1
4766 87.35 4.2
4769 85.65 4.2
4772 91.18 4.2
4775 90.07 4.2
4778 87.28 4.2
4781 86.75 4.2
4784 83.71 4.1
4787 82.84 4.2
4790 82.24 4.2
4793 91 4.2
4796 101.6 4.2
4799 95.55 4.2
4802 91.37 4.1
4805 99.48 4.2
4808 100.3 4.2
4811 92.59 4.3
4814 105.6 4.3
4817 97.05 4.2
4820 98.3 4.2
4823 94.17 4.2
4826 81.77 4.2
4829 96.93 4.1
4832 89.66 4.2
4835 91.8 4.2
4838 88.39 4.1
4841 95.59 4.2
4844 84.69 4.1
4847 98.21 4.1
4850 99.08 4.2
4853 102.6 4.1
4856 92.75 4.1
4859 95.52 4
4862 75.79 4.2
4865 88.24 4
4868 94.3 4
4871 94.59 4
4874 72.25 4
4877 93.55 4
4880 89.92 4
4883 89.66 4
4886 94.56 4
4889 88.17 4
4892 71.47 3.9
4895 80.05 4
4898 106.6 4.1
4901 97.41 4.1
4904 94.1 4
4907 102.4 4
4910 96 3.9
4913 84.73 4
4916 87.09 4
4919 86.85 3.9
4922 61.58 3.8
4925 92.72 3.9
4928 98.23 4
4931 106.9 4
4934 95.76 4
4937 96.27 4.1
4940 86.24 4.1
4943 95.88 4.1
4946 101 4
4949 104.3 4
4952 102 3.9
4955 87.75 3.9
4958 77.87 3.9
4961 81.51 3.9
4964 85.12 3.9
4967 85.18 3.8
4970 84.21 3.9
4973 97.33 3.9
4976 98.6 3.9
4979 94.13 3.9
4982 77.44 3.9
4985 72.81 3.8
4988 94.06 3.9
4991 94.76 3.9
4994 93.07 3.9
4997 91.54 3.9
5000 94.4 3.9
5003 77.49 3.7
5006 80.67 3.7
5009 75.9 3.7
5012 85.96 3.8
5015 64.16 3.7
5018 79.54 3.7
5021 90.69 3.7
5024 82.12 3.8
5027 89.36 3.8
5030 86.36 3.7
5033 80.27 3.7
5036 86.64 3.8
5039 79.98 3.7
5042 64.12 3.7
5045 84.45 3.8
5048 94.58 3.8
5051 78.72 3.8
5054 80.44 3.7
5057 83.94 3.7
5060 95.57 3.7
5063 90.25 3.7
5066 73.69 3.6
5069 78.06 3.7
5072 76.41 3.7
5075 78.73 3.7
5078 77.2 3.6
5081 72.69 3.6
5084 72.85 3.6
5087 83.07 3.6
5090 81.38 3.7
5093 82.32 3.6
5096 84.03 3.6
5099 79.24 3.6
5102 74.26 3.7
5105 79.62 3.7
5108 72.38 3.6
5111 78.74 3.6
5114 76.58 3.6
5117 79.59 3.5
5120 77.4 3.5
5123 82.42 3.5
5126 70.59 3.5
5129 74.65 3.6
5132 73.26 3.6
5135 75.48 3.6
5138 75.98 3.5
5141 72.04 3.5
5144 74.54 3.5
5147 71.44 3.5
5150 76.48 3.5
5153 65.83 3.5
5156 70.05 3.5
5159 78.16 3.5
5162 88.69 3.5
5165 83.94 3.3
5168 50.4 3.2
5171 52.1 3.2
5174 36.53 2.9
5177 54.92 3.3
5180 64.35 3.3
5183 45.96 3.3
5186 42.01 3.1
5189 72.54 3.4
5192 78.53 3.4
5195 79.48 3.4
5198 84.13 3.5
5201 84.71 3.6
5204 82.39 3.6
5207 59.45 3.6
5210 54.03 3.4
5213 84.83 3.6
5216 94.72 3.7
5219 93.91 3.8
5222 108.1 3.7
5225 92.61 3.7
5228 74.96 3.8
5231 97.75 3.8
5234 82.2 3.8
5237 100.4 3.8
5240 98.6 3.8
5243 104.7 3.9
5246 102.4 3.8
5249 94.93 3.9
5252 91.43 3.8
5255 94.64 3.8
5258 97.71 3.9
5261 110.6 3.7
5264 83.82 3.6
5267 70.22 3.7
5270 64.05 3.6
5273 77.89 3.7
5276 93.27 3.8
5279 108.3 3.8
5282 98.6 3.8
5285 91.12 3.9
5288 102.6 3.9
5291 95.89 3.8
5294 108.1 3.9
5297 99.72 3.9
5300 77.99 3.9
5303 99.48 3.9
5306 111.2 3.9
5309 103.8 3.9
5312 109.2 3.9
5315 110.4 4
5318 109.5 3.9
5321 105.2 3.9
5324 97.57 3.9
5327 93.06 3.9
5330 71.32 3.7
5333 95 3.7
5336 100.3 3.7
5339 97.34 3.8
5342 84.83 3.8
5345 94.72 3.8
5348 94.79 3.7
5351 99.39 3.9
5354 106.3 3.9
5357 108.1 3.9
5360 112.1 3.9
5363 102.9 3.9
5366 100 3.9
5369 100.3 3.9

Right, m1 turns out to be 1.08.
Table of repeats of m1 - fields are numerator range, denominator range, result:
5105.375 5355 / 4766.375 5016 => 1.08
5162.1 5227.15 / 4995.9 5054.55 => 0.93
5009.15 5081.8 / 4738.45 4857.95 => 0.97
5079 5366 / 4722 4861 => 1.09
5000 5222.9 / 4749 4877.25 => 0.94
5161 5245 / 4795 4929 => 0.96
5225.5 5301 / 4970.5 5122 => 1.23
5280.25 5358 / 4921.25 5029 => 1.28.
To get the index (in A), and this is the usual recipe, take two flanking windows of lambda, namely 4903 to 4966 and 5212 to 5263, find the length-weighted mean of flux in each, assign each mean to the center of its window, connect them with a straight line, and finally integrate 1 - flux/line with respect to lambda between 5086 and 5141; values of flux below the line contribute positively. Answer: 9.5 A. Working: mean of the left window 91.6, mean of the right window 95.5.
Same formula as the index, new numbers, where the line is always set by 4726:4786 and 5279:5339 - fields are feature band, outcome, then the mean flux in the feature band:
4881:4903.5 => 0.9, 89.9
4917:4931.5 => 0.9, 88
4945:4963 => 0.4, 92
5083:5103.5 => 3.5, 79.8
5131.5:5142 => 2.4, 74.4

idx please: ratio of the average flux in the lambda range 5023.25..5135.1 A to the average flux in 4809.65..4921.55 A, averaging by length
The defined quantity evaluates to 0.87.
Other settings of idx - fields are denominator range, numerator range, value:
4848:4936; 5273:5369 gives 1.09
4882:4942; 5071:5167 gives 0.84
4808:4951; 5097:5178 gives 0.78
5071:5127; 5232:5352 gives 1.23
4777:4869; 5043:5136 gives 0.86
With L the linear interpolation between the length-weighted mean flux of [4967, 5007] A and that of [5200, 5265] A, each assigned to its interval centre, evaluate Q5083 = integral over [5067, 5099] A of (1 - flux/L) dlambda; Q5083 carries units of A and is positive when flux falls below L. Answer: 3.8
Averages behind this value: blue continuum 88.5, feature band 78.6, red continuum 90.5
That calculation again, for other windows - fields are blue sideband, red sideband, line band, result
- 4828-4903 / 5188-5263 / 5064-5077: 1.81 A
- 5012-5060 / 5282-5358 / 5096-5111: 1.53 A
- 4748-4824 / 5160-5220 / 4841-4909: -3.24 A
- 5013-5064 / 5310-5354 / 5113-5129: 1.84 A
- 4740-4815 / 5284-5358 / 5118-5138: 4.27 A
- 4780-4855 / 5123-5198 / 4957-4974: -0.52 A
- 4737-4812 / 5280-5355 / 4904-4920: 0.25 A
